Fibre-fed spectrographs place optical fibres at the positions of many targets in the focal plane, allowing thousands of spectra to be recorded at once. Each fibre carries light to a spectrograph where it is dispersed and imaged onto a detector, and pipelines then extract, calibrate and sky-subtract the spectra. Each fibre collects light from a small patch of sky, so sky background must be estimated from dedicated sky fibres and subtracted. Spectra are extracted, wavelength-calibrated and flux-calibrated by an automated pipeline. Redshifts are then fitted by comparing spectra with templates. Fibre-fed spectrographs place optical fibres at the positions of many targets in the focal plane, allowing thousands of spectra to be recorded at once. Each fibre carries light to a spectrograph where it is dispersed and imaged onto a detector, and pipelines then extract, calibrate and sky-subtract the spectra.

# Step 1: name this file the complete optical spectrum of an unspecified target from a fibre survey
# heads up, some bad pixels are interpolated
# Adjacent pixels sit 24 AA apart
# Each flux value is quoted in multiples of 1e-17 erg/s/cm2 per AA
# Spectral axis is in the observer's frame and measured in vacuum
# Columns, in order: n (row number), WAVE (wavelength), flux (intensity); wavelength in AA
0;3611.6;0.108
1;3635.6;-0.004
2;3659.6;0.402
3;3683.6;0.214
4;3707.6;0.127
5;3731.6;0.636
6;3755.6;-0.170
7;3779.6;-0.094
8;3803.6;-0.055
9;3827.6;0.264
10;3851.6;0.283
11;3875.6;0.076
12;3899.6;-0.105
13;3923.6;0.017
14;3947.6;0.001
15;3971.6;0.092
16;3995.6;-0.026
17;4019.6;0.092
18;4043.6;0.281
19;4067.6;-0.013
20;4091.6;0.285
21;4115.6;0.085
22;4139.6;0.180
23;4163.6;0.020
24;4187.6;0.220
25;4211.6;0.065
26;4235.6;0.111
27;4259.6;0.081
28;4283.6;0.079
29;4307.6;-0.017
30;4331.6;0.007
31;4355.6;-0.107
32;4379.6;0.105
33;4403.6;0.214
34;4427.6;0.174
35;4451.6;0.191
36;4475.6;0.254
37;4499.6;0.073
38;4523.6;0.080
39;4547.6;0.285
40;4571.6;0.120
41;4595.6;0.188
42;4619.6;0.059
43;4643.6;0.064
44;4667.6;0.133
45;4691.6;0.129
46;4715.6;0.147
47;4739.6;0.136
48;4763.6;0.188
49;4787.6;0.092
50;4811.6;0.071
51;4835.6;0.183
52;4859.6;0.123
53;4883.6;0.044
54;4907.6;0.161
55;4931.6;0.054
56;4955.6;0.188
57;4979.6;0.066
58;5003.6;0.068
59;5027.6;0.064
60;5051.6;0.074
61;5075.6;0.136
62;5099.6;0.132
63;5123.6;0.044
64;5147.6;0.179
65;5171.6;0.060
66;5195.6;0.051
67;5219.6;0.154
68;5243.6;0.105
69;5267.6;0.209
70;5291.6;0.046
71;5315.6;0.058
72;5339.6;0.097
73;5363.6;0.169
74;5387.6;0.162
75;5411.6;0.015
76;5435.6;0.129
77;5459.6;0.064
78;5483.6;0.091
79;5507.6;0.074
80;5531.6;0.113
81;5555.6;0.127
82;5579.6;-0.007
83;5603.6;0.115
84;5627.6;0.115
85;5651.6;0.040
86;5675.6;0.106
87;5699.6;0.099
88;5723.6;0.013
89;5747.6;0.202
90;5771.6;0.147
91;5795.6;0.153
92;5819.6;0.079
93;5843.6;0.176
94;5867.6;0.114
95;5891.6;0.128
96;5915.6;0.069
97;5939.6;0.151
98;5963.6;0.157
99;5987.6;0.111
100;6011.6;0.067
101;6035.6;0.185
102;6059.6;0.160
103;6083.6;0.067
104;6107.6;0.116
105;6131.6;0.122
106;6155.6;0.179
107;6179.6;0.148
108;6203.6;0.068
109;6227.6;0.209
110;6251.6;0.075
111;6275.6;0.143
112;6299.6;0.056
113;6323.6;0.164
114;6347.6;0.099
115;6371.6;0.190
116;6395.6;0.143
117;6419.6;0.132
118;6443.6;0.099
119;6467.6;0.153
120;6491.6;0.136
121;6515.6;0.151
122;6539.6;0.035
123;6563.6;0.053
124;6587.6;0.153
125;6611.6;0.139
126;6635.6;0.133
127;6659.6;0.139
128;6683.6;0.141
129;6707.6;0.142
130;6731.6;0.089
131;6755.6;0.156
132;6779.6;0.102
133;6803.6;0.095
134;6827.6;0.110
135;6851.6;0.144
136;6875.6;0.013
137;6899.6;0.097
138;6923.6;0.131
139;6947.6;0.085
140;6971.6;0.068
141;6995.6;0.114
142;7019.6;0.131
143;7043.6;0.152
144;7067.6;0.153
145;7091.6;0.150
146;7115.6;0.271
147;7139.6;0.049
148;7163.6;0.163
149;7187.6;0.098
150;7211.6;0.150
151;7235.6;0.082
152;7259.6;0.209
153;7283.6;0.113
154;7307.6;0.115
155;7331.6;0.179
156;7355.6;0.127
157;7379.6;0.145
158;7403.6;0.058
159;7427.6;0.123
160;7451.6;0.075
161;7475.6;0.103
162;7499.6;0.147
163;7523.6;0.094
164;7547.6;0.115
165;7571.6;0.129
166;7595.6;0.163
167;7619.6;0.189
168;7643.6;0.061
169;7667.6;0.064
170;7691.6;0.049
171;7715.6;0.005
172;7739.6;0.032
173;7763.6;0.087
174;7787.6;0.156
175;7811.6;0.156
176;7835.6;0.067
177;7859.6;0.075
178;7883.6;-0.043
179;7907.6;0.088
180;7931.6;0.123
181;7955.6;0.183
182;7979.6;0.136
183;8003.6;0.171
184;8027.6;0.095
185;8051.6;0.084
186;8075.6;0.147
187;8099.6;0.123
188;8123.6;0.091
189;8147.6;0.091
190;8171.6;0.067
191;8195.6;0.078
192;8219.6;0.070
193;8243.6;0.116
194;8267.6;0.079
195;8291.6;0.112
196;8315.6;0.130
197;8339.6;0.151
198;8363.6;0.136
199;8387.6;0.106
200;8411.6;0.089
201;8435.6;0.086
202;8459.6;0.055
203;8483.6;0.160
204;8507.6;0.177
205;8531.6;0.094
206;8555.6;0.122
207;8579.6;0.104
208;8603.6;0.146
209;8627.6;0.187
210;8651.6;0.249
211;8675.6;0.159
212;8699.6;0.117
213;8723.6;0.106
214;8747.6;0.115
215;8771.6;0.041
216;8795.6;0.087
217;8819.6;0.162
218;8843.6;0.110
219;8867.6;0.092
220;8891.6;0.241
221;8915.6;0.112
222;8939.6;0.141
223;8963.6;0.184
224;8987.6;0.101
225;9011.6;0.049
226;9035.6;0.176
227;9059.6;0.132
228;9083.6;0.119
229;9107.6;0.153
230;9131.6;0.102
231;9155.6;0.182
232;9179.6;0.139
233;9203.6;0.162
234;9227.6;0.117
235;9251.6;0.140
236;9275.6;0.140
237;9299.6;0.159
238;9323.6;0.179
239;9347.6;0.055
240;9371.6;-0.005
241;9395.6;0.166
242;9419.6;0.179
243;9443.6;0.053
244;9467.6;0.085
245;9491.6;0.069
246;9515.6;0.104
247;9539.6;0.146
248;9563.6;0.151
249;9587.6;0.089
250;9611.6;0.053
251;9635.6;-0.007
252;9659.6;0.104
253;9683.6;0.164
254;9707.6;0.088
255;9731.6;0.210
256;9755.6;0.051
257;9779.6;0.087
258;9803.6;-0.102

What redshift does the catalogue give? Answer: 0.08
